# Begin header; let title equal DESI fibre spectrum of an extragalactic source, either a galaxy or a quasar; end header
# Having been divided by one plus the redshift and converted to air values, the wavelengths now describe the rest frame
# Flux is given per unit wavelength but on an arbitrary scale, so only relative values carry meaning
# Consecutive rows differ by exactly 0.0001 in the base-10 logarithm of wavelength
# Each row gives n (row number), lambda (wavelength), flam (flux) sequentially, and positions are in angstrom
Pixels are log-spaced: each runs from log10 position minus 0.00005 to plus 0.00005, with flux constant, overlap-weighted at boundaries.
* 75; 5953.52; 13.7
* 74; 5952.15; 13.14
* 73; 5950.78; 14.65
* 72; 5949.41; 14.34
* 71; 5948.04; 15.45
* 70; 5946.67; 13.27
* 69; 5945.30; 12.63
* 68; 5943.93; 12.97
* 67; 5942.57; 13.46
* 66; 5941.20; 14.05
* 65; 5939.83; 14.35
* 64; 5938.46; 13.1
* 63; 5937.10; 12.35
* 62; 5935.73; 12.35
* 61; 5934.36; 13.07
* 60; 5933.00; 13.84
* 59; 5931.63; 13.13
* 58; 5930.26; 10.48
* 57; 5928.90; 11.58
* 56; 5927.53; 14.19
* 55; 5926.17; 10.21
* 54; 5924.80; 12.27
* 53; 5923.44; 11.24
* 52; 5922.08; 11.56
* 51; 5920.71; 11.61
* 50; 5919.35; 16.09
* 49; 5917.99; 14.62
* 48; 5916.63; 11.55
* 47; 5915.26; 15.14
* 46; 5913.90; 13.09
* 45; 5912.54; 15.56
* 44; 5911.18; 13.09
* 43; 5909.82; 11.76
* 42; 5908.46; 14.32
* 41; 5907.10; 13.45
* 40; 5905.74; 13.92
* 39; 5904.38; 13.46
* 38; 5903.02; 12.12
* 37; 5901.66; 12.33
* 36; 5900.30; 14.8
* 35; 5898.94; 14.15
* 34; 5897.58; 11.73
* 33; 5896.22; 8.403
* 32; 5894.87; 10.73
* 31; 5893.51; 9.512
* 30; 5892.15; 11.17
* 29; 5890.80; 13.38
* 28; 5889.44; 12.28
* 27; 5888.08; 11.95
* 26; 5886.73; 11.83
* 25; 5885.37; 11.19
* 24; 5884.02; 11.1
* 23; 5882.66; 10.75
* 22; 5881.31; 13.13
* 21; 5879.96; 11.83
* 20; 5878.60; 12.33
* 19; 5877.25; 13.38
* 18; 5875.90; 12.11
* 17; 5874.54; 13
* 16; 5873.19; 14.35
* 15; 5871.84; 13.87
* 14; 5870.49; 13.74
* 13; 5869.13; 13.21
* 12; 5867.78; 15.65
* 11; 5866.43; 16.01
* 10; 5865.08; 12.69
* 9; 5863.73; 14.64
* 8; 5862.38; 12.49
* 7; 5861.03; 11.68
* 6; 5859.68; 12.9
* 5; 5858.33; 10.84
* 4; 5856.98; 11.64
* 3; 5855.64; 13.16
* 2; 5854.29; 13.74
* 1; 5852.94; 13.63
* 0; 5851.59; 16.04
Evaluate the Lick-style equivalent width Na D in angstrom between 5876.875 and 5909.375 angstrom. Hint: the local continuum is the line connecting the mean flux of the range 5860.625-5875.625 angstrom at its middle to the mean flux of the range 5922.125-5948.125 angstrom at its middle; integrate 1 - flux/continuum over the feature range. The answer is 2.8 angstrom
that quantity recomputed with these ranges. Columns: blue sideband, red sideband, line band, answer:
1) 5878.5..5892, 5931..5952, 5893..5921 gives -0.9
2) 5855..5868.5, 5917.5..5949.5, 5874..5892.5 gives 1.4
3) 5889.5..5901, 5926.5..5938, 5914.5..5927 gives -0.4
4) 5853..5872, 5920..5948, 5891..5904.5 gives 1.2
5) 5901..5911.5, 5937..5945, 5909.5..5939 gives 0.9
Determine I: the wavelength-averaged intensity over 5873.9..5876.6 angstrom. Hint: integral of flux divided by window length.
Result 12.5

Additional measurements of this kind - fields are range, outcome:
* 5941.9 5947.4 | 13.1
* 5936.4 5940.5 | 13.3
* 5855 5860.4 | 12.1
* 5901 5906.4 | 13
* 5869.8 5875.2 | 13.7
